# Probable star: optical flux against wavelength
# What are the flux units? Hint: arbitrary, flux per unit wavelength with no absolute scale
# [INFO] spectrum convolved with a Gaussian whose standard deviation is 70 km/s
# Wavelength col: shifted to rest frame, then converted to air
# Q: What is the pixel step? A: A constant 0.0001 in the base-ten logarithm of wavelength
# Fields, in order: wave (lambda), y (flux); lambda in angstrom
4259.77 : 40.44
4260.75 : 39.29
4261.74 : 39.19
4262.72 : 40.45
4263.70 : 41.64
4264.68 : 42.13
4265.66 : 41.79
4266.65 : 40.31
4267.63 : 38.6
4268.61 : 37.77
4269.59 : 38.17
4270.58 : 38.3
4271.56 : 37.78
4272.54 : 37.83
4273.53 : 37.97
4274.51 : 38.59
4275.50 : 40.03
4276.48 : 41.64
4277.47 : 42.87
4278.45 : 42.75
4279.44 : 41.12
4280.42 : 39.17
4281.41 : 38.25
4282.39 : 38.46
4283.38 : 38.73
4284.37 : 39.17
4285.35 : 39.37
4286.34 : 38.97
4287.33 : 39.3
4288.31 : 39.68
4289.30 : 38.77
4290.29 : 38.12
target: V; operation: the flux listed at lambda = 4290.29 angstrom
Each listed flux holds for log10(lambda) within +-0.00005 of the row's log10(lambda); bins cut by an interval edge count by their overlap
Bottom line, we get 38.12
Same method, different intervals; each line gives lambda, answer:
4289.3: 38.77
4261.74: 39.19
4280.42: 39.17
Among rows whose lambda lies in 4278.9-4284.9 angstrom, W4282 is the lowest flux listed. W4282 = 38.25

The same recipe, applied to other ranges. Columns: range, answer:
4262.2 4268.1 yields 38.6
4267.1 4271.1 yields 37.77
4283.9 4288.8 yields 38.97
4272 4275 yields 37.83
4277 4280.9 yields 39.17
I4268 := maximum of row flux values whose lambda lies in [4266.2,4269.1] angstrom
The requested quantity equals 40.31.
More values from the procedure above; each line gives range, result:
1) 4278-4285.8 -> 42.75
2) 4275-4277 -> 41.64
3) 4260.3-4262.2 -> 39.29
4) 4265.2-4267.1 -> 41.79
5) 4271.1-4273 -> 37.83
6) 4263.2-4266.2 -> 42.13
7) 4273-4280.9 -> 42.87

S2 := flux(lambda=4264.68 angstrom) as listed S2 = 42.13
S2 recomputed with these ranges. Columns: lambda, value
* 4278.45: 42.75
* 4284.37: 39.17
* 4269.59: 38.17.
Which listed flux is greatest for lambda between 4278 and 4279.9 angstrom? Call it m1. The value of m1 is 42.75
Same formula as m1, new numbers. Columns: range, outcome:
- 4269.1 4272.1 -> 38.3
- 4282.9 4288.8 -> 39.68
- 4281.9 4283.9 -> 38.73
